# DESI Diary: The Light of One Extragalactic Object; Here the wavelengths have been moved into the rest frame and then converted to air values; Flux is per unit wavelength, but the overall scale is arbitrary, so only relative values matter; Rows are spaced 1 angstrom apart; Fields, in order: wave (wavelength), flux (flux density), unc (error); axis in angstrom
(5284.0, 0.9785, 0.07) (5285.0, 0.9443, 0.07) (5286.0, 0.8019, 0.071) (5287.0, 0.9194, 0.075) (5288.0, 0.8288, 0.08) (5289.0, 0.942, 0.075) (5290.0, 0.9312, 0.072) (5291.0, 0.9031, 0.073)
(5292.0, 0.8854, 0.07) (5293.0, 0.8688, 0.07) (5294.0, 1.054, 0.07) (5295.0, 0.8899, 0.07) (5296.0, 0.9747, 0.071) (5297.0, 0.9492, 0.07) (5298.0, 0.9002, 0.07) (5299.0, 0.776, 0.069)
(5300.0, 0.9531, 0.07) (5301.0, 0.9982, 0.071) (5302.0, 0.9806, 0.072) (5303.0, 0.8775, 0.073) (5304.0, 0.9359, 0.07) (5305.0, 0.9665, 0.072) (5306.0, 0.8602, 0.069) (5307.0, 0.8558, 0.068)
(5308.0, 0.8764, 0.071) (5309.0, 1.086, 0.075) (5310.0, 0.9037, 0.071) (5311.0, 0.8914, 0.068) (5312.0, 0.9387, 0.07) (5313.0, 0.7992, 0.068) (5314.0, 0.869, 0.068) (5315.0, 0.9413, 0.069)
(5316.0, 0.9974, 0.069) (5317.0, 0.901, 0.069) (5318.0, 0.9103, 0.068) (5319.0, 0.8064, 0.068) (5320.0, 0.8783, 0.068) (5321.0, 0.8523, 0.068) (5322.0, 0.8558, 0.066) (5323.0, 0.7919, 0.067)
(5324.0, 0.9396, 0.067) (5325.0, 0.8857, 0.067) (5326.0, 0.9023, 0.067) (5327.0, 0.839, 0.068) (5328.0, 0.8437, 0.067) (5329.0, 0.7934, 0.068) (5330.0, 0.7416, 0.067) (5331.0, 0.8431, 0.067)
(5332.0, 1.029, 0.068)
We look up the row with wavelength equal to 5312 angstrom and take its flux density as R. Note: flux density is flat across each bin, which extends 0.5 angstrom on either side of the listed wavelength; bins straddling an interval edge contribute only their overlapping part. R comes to 0.9387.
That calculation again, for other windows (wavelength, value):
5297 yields 0.9492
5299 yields 0.776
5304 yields 0.9359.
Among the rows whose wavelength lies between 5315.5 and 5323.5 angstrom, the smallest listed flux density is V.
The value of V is 0.7919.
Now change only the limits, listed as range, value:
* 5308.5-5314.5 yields 0.7992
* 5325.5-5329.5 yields 0.7934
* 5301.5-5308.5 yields 0.8558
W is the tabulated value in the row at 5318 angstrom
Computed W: 0.9103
